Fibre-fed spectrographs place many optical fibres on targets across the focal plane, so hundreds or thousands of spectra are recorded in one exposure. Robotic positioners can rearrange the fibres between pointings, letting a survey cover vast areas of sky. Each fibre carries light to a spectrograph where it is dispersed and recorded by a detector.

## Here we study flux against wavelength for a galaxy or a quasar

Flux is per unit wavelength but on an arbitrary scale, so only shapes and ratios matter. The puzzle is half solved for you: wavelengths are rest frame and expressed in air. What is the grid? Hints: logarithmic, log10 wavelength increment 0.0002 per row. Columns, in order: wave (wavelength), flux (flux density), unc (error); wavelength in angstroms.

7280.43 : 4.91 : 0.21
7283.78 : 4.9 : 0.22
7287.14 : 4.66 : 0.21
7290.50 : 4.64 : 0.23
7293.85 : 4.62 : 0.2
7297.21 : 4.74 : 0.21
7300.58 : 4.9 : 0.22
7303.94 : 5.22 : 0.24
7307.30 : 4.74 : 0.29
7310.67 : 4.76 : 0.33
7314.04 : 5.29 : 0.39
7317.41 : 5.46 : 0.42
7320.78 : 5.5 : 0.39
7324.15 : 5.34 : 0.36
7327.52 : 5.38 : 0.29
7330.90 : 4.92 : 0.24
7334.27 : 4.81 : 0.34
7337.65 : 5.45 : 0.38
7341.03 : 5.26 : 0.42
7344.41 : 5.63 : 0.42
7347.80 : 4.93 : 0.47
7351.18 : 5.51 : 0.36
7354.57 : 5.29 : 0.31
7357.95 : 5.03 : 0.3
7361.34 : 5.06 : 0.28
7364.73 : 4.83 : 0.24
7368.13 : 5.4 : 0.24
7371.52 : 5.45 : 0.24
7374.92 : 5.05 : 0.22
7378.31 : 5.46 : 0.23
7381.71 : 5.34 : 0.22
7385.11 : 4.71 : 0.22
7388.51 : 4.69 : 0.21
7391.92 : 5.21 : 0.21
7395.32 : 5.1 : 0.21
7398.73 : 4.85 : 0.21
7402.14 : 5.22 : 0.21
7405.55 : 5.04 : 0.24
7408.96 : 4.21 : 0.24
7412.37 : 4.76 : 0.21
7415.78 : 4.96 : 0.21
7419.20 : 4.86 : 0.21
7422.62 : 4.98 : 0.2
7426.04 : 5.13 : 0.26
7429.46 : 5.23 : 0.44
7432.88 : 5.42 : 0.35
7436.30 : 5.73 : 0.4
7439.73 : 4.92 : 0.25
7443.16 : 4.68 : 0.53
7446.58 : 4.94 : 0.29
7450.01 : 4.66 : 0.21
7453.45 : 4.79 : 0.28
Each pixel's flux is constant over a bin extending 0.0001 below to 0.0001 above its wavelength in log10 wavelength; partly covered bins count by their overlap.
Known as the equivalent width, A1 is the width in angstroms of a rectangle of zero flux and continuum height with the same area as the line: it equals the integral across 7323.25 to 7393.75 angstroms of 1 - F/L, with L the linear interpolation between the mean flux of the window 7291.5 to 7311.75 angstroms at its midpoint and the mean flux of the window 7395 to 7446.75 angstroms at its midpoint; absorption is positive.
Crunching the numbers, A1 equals -3.8 angstroms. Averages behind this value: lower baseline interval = 4.83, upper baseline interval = 5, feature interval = 5.18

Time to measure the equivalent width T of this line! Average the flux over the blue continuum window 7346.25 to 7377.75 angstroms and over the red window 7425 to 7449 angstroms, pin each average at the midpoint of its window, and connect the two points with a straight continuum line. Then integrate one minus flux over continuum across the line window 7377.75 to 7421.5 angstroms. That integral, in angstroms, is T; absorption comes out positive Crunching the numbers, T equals 1.9 angstroms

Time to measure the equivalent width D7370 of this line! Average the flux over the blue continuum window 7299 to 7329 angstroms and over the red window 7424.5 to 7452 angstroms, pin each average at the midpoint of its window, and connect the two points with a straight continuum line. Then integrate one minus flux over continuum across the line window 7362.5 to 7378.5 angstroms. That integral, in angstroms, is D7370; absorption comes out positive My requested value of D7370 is -0.2 angstroms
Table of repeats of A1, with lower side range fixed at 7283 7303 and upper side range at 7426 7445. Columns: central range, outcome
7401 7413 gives 0.7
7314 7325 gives -1.3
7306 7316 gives -0.3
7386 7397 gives 0.2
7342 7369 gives -1.4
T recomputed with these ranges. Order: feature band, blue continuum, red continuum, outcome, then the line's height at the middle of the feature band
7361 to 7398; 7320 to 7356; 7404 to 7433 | -0.1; 5.09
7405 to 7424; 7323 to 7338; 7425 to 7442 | 1.7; 5.25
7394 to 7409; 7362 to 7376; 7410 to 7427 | 0.1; 5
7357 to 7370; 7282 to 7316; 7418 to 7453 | -0.4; 4.94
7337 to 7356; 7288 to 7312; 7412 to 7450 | -1.8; 4.89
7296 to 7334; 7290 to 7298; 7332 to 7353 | -1.4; 4.92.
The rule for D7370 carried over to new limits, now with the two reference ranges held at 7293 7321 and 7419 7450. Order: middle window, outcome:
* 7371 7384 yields -0.6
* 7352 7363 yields -0.3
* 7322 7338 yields -0.5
